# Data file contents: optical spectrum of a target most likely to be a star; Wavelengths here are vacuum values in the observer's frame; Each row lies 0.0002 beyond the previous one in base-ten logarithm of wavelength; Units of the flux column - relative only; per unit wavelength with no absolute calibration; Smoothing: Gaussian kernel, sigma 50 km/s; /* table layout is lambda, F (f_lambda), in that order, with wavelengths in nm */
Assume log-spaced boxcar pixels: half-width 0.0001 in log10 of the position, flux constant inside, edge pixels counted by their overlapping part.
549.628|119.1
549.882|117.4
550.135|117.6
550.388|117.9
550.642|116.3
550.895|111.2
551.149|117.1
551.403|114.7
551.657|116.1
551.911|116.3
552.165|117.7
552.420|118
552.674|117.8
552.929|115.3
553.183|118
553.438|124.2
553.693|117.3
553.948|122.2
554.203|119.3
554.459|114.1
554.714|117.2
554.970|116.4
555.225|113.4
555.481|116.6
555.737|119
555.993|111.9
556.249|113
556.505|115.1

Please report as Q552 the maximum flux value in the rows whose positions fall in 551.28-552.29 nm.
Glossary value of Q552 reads 117.7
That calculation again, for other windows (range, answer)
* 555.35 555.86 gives 119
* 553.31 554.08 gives 124.2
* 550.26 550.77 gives 117.9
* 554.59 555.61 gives 117.2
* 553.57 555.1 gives 122.2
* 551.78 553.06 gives 118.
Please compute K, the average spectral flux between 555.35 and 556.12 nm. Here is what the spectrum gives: 116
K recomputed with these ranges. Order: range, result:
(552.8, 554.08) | 119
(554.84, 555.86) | 116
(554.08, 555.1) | 117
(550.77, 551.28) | 114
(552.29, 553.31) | 117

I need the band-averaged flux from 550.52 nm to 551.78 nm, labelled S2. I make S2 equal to 115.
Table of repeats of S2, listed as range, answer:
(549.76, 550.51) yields 118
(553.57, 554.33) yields 120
